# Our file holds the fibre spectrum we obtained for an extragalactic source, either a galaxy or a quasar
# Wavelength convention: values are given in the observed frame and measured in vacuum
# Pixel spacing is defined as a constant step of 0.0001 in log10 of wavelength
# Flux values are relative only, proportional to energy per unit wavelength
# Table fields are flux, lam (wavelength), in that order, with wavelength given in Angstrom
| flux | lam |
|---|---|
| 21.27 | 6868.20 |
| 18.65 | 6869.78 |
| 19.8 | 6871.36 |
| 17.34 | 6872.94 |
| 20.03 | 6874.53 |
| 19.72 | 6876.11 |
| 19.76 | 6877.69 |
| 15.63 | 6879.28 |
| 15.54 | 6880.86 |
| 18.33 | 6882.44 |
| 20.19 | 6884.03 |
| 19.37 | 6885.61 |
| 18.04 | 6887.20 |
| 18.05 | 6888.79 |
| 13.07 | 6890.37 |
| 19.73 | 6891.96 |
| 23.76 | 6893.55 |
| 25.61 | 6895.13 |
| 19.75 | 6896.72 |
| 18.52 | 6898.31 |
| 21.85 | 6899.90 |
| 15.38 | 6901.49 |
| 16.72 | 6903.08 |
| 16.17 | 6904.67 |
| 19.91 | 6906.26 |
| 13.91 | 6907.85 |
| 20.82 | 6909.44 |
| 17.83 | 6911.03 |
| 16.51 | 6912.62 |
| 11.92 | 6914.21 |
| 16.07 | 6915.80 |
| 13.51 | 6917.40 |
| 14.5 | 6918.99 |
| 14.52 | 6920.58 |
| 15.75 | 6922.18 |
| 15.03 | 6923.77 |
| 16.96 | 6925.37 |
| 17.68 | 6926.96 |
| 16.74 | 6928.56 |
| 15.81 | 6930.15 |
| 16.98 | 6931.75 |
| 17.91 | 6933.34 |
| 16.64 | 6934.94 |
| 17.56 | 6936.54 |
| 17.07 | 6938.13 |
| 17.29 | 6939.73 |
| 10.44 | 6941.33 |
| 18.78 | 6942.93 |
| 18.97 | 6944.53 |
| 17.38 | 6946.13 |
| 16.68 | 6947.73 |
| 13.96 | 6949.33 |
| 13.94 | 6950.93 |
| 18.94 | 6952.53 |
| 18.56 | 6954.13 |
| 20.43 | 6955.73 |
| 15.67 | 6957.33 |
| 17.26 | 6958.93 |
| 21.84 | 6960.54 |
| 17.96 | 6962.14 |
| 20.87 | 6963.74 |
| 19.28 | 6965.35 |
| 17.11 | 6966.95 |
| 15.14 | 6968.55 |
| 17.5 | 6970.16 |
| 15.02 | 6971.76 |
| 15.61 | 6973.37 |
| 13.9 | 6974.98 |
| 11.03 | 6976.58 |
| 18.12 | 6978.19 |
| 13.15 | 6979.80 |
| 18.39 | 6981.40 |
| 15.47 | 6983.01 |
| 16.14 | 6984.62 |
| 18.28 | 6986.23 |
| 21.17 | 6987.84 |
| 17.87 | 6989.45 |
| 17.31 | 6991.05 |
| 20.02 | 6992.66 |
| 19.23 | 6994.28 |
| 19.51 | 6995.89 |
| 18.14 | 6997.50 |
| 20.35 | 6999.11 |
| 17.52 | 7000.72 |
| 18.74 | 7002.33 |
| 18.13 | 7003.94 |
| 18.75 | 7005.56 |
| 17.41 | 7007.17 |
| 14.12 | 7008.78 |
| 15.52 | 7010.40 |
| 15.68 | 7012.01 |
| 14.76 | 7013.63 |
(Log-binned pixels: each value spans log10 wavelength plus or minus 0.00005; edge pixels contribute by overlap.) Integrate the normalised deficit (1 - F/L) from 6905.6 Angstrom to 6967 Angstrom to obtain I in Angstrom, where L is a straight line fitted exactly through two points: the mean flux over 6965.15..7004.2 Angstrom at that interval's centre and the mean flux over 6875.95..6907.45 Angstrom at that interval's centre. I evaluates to 3.7 Angstrom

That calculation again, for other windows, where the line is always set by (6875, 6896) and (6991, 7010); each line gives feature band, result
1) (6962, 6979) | 1.8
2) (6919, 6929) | 1.5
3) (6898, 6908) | 0.6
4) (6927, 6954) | 2.9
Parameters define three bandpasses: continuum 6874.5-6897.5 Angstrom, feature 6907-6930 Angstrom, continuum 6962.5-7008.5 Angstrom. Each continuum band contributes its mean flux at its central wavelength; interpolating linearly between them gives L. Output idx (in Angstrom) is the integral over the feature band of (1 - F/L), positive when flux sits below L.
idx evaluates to 3.34 Angstrom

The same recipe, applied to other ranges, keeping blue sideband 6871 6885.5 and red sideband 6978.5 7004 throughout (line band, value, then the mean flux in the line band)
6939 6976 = 2.4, 17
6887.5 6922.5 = 1.8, 17.5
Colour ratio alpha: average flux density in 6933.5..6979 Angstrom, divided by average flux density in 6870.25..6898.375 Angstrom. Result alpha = 0.9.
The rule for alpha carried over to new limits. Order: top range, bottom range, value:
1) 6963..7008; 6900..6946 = 1.06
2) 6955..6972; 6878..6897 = 0.96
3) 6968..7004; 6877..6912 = 0.93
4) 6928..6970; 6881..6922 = 0.98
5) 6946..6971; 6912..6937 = 1.11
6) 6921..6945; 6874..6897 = 0.87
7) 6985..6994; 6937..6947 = 1.13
